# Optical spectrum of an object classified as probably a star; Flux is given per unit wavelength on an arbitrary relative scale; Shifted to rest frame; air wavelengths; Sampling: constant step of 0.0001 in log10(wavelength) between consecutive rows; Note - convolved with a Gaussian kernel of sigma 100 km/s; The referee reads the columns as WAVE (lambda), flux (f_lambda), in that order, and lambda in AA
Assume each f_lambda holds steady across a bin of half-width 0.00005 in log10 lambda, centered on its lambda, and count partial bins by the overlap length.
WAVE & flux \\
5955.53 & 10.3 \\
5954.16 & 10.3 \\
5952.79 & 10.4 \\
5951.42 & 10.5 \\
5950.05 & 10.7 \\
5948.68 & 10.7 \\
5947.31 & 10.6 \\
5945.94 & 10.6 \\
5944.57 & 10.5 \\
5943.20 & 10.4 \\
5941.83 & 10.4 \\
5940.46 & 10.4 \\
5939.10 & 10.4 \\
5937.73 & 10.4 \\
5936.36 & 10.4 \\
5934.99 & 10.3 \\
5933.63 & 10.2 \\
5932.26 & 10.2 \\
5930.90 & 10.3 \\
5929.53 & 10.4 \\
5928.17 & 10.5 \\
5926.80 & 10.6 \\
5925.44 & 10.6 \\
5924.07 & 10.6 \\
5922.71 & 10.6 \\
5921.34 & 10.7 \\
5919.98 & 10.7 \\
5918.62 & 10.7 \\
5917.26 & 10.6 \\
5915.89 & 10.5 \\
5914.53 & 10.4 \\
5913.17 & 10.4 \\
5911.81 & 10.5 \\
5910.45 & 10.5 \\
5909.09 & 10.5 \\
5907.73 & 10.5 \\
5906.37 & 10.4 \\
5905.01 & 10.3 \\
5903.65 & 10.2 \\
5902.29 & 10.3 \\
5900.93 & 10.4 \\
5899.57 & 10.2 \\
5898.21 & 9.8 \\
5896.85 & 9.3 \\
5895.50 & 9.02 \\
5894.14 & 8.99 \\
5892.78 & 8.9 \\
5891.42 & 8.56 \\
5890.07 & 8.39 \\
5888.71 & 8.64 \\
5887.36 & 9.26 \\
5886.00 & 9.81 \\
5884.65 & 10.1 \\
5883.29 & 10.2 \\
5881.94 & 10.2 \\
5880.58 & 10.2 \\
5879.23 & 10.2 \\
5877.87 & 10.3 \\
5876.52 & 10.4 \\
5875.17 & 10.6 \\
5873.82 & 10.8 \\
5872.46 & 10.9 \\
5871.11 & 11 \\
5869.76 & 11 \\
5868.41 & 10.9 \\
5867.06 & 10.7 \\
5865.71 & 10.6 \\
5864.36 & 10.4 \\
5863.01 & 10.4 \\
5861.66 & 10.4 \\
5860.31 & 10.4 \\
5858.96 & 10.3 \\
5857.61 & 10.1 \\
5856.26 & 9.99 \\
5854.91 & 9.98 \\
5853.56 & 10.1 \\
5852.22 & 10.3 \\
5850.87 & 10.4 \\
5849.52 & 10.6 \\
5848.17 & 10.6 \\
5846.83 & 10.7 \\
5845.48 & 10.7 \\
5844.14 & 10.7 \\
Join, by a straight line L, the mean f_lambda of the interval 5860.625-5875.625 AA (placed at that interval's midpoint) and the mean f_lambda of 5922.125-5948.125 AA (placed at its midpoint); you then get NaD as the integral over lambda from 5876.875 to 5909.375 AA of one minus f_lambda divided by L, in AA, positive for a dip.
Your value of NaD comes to 2.53 AA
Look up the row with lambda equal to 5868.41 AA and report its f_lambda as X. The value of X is 10.9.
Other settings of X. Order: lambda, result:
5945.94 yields 10.6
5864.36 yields 10.4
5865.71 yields 10.6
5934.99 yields 10.3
